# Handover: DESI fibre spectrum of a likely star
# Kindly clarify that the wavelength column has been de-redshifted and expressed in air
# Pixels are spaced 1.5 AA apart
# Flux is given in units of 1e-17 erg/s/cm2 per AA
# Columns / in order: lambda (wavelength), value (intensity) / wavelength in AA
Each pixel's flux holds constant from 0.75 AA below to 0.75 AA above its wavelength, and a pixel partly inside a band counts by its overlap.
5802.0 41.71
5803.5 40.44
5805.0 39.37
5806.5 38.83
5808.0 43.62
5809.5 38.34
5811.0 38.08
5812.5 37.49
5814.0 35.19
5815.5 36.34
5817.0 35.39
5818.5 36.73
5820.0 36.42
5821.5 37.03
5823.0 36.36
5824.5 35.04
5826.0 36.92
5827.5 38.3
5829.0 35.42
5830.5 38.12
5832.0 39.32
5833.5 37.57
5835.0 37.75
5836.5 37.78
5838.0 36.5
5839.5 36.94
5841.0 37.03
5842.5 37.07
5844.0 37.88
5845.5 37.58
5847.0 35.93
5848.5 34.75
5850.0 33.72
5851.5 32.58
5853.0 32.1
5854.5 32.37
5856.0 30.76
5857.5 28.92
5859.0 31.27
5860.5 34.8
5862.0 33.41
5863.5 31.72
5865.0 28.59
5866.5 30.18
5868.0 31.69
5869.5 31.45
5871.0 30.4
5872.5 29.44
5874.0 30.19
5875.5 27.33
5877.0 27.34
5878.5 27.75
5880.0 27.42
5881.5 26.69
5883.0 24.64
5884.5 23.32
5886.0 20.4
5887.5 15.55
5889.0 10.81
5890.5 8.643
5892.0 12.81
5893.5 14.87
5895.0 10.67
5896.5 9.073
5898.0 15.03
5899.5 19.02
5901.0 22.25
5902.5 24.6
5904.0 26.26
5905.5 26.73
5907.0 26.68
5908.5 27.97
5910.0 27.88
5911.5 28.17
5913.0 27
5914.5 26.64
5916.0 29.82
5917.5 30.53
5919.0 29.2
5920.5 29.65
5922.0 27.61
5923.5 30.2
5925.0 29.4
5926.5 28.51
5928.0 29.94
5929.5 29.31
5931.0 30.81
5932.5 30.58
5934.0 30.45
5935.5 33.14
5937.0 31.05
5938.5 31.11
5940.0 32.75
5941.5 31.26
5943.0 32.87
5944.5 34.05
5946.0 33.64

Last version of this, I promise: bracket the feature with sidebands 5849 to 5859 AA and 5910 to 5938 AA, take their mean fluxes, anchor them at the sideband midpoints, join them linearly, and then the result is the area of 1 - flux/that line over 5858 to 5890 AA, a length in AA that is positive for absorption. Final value 4.1 AA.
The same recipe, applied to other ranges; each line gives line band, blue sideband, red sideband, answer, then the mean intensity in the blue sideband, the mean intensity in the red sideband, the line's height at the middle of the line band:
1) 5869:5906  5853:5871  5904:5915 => 9.70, 31.4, 27.2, 29.2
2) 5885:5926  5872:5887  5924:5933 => 8.35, 26.2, 29.7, 28.1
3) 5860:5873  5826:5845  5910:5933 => 1.20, 37.5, 29.1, 34.4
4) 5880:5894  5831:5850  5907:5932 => 6.17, 37.1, 28.9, 32.2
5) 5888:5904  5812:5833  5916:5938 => 8.32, 36.7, 30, 32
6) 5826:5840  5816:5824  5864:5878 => -1.16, 36.3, 29.6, 34.6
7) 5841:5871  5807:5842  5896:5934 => 0.55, 37.3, 26.7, 33.6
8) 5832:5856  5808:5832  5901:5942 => -0.42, 37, 29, 35.1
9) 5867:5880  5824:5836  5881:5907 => -2.55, 37.4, 18.5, 24.5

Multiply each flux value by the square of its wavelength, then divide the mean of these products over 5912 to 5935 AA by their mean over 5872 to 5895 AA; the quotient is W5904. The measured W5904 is 1.39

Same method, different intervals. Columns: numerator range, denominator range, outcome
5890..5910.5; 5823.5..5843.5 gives 0.54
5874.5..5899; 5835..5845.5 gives 0.52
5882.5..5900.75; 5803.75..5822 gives 0.42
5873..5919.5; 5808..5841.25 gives 0.63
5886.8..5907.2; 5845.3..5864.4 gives 0.53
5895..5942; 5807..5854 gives 0.76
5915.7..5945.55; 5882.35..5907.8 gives 1.69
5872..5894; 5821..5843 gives 0.60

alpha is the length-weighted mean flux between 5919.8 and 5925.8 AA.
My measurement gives 29.2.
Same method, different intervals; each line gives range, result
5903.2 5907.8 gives 26.6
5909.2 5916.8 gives 27.9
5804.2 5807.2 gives 39.1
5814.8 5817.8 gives 35.9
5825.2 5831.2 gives 37.2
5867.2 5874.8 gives 30.6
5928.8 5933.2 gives 30.2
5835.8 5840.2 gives 37.1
